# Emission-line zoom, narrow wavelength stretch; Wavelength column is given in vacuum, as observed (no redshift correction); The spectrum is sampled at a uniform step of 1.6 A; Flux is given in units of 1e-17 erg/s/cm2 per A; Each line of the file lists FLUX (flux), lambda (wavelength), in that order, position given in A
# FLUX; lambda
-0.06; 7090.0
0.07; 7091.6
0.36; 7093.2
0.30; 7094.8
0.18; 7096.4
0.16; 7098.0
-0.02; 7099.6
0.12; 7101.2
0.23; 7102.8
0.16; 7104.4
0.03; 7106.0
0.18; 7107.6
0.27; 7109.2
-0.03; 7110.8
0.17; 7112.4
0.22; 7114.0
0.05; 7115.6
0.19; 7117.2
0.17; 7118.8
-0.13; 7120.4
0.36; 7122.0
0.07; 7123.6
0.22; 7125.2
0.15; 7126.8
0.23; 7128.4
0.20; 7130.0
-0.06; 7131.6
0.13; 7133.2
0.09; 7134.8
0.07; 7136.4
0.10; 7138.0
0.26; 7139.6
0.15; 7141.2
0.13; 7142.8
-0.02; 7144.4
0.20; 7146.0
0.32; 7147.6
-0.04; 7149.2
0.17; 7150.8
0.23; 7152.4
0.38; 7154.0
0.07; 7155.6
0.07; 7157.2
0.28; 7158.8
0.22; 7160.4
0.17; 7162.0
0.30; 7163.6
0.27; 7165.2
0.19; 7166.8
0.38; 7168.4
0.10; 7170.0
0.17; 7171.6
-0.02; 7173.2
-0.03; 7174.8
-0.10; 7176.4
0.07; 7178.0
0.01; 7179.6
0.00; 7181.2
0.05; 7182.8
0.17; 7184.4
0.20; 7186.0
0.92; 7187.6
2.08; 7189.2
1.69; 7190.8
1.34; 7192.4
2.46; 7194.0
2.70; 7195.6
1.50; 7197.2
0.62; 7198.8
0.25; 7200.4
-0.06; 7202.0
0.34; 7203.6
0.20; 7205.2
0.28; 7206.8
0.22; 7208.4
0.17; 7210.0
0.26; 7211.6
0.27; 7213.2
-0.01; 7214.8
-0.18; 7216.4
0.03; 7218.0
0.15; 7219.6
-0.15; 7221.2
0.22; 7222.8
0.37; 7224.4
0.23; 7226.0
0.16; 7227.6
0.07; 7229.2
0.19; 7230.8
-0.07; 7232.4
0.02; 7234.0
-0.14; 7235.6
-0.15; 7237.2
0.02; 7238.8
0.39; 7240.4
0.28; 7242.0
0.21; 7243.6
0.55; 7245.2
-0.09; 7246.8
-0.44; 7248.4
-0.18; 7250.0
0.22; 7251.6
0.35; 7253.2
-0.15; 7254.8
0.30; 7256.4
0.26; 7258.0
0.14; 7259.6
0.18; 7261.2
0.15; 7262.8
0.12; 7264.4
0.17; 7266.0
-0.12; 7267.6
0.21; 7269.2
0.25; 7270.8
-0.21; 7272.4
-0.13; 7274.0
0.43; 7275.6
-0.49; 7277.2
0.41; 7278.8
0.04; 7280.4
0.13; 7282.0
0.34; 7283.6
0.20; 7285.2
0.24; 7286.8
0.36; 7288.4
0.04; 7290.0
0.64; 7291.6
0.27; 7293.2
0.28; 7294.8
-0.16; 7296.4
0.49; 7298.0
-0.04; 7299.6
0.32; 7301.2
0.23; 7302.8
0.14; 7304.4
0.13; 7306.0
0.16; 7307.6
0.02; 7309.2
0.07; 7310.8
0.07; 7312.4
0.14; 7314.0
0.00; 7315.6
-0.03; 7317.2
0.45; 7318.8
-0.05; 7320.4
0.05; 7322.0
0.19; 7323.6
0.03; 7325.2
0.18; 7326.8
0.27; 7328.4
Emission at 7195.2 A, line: [O II]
